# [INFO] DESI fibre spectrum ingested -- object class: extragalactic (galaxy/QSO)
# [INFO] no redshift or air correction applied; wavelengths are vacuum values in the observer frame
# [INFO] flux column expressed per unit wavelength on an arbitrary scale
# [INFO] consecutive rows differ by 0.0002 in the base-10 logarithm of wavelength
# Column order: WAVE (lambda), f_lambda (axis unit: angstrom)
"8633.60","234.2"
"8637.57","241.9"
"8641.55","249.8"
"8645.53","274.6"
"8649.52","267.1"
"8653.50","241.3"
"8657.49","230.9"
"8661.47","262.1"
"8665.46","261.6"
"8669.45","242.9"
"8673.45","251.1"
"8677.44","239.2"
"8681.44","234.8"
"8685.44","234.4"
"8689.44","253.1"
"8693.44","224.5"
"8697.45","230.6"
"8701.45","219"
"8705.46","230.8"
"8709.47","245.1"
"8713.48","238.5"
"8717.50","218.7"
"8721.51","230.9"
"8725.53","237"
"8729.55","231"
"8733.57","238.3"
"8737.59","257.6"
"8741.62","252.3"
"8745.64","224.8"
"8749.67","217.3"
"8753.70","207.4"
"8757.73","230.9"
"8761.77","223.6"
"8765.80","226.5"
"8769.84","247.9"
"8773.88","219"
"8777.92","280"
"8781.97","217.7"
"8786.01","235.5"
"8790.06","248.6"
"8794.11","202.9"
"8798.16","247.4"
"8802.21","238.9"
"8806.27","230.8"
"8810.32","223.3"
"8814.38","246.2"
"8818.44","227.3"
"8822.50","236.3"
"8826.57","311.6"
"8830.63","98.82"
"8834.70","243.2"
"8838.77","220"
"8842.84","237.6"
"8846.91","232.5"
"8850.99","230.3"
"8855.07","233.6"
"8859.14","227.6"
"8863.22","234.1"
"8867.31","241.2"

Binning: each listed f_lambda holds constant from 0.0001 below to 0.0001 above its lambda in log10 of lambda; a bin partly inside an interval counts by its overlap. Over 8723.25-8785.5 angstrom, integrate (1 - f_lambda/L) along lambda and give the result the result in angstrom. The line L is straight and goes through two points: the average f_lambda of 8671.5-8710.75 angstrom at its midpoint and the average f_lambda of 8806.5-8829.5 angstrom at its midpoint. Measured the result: 1.2 angstrom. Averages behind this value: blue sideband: 236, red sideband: 242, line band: 234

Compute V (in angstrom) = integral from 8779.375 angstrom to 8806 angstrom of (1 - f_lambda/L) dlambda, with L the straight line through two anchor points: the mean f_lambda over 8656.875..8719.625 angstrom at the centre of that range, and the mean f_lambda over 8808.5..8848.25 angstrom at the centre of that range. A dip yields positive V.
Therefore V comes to -0.27 angstrom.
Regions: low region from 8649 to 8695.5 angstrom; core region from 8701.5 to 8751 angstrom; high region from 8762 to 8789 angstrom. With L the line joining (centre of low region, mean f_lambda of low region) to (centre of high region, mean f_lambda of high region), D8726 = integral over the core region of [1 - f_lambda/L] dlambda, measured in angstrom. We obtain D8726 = 1.2 angstrom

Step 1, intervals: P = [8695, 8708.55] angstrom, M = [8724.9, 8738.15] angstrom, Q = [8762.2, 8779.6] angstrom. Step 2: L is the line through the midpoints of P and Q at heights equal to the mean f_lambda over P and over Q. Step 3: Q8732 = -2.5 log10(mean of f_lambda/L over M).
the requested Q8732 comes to -0.03 mag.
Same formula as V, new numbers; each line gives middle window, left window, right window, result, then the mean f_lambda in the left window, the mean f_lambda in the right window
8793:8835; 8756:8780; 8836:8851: 1.04 angstrom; 238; 231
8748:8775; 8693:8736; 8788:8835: 0.65 angstrom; 232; 229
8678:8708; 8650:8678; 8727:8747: 1.55 angstrom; 249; 241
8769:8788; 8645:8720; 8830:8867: -0.72 angstrom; 241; 223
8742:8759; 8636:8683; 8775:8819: 1.28 angstrom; 250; 236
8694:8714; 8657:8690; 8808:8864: 0.90 angstrom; 246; 229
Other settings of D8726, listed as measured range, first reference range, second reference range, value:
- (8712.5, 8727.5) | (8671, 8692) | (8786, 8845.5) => 0.5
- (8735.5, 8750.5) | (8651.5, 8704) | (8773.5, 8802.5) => -0.1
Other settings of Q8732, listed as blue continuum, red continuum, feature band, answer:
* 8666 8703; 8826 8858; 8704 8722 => 0.01 mag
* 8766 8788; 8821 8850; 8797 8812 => -0.01 mag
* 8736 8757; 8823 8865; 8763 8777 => -0.02 mag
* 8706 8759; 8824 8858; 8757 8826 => -0.03 mag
